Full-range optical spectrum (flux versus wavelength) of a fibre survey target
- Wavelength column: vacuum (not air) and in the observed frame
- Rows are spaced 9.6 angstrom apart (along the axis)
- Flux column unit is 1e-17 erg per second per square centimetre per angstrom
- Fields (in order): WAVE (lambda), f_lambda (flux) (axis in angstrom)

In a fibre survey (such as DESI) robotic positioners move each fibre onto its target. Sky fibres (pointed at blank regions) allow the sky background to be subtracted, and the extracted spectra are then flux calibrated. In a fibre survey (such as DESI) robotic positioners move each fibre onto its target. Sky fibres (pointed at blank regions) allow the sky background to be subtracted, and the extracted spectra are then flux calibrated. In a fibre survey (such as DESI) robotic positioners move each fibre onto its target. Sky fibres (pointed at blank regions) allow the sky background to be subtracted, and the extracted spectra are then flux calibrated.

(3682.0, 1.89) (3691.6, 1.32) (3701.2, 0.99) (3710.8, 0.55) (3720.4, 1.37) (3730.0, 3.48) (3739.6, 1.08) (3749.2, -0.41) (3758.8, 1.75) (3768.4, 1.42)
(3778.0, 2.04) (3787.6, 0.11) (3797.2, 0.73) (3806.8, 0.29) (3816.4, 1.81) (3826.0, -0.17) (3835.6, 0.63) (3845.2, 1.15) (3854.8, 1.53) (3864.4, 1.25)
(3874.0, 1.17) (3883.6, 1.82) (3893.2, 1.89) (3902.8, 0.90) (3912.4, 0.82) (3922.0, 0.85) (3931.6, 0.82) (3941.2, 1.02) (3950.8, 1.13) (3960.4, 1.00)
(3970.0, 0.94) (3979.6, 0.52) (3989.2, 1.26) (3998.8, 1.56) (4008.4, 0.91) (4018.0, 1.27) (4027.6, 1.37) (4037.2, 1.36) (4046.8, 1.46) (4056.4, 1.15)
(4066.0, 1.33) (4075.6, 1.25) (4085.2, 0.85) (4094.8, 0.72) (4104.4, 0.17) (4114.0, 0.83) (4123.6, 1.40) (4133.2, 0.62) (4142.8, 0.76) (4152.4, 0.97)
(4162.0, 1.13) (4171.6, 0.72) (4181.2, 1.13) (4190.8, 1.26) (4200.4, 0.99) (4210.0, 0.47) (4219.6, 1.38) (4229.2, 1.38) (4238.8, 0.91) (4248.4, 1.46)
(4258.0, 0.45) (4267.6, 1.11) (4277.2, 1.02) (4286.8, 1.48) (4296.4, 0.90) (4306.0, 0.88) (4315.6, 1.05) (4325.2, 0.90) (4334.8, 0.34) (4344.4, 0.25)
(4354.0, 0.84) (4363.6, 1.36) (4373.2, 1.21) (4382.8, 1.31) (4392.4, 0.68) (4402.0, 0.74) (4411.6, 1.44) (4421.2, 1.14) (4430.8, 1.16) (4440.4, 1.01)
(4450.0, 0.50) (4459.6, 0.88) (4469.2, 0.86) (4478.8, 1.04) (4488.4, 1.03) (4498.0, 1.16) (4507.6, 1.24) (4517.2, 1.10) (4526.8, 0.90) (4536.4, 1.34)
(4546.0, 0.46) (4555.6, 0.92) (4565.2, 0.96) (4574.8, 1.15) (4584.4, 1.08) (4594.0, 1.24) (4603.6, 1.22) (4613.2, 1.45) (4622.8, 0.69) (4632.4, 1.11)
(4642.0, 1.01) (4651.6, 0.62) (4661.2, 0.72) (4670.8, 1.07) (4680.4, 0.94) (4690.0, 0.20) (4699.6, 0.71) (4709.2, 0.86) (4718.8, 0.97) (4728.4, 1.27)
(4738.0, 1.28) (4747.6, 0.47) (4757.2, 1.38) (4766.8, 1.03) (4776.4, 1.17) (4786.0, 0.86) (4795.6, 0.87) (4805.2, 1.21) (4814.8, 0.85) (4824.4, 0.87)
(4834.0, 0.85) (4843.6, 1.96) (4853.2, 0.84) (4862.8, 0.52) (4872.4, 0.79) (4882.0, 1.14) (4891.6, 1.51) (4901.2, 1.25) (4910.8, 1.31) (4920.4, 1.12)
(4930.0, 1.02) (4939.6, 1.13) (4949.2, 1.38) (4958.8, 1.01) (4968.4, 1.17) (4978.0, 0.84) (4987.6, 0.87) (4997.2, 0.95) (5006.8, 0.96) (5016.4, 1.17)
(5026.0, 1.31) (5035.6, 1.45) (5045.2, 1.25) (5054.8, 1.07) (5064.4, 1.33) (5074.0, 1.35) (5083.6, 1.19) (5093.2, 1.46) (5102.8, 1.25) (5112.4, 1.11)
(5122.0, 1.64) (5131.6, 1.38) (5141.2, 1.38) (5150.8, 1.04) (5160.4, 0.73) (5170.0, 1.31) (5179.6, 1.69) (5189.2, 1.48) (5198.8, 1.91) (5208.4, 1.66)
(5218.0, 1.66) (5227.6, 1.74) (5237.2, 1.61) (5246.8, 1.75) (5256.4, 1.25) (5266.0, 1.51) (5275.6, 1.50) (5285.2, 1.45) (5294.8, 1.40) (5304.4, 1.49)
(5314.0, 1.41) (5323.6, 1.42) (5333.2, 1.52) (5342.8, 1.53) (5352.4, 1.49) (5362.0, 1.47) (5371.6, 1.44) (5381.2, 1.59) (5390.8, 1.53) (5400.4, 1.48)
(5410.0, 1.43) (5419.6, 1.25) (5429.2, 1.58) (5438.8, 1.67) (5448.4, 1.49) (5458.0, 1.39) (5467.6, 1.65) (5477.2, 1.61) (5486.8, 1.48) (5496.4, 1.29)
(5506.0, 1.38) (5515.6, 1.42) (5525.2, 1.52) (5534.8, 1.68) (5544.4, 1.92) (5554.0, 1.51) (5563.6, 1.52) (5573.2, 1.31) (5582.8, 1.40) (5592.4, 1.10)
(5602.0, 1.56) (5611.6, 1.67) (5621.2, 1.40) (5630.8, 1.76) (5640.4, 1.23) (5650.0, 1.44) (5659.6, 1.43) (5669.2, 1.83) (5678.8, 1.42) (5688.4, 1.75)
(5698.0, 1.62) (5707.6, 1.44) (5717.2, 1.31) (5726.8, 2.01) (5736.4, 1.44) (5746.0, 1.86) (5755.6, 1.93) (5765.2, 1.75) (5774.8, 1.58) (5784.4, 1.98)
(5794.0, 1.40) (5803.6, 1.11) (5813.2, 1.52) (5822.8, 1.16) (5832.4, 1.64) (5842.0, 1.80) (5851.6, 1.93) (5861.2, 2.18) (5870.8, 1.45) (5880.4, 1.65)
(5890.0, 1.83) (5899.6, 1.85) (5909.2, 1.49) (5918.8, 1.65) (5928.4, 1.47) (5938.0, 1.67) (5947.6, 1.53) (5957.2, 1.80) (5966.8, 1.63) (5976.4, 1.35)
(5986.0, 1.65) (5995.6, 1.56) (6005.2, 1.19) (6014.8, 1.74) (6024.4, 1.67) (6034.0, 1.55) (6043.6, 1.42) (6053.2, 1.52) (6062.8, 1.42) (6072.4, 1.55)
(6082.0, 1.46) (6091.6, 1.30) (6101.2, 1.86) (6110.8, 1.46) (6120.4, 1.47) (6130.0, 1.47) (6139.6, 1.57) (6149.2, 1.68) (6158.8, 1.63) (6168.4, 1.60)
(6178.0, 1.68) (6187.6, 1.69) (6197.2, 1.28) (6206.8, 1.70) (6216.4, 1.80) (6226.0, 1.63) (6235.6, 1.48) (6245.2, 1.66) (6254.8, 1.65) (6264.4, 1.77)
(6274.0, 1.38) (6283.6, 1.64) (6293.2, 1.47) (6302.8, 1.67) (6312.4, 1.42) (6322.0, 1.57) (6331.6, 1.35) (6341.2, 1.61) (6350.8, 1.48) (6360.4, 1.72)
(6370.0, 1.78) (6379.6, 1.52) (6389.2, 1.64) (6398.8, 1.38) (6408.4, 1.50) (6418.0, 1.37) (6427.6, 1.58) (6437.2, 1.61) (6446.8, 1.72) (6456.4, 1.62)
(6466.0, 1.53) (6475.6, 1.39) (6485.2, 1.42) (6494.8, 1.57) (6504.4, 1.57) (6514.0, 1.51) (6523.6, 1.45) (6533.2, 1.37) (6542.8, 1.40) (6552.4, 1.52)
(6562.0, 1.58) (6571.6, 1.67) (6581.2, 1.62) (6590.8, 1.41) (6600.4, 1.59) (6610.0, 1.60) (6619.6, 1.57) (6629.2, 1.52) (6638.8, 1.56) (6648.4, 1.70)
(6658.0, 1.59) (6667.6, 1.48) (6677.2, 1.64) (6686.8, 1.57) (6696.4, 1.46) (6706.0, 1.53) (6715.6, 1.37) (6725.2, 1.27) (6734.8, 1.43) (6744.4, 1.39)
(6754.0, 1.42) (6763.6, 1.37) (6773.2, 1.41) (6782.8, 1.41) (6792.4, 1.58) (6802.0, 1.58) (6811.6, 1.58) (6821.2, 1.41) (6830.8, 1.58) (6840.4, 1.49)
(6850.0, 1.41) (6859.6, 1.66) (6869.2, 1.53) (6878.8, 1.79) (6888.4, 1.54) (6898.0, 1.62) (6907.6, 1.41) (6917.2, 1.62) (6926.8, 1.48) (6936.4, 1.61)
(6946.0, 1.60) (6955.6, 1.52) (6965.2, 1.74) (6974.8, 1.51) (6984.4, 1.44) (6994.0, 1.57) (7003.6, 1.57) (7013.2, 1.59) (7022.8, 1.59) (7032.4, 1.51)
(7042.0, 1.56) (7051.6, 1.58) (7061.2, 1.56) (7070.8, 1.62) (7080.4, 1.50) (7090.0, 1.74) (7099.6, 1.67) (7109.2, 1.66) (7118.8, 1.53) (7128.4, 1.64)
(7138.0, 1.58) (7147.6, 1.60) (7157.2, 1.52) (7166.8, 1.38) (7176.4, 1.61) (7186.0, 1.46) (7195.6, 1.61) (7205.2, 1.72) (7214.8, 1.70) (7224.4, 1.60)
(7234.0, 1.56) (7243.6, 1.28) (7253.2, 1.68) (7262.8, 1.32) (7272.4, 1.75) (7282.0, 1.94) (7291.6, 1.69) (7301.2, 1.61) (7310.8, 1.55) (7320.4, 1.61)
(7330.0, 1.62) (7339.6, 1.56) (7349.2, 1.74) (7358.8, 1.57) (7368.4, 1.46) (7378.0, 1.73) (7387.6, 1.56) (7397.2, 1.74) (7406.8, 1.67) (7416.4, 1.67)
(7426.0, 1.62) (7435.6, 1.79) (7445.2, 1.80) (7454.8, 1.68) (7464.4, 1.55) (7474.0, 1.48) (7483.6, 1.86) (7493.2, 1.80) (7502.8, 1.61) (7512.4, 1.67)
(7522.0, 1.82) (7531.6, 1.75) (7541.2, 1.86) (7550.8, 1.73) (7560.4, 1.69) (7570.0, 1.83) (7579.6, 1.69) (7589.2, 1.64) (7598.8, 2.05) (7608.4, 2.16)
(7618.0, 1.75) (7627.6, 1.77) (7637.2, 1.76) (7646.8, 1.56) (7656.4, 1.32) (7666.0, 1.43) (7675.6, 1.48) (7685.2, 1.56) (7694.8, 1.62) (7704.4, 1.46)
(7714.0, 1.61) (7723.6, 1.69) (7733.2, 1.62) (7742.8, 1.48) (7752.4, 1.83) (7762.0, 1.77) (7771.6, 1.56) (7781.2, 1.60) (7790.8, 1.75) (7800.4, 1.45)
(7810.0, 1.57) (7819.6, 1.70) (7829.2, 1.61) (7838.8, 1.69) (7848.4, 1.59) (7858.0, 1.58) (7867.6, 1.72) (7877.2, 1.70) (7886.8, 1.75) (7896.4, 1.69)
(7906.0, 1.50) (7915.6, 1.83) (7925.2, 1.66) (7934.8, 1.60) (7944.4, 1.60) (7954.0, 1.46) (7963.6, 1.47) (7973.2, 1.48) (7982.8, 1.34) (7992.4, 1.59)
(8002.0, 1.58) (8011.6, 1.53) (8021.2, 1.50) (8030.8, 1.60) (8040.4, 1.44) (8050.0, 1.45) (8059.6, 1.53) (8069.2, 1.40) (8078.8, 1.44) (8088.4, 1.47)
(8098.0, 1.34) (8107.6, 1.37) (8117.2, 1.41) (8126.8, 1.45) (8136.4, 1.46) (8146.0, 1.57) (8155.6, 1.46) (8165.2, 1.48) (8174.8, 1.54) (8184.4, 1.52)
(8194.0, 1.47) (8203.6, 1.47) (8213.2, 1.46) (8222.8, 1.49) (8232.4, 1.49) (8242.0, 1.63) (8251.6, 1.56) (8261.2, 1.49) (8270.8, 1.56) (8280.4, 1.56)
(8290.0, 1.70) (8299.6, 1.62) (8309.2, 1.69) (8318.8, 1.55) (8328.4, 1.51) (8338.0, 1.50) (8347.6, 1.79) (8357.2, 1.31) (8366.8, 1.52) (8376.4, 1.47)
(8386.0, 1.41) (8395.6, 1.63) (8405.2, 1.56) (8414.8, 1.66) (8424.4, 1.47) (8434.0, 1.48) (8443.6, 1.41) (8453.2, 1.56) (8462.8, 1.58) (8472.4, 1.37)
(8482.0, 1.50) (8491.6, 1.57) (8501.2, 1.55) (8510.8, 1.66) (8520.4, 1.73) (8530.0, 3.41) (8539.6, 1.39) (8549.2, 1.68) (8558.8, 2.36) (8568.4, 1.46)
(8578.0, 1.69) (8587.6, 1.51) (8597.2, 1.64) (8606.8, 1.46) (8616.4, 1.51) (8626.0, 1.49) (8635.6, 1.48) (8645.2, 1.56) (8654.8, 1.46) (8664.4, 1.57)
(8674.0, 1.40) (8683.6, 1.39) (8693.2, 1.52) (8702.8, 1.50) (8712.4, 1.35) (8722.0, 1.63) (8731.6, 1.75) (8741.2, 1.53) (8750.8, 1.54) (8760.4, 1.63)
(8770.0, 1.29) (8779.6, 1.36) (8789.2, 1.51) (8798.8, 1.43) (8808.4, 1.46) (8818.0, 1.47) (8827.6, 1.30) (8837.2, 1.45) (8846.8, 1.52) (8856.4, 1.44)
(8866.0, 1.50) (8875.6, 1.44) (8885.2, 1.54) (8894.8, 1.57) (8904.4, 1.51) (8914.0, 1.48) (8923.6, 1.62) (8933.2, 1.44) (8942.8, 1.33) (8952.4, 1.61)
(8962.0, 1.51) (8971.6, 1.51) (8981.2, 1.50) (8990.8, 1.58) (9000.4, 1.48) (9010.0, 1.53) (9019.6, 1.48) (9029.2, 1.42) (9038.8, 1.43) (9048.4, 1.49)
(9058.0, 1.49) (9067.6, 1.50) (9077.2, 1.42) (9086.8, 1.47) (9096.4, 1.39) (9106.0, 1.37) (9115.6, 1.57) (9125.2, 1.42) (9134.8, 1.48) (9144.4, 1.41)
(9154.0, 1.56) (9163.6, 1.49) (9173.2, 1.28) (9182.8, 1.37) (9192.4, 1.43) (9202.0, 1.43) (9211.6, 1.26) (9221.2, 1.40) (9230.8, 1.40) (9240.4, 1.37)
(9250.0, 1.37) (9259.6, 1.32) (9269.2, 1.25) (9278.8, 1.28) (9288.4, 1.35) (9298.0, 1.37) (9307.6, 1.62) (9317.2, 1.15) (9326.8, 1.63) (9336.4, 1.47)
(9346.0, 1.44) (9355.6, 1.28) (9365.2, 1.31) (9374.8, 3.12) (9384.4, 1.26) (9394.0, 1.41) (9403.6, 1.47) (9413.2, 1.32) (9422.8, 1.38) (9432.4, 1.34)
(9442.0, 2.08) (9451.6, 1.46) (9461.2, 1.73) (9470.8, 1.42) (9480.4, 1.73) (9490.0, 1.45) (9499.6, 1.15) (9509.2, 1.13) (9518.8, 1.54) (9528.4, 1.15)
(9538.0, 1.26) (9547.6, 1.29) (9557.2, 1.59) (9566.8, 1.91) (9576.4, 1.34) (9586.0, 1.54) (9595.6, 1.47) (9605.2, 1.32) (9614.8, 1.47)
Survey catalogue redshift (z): 0.299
